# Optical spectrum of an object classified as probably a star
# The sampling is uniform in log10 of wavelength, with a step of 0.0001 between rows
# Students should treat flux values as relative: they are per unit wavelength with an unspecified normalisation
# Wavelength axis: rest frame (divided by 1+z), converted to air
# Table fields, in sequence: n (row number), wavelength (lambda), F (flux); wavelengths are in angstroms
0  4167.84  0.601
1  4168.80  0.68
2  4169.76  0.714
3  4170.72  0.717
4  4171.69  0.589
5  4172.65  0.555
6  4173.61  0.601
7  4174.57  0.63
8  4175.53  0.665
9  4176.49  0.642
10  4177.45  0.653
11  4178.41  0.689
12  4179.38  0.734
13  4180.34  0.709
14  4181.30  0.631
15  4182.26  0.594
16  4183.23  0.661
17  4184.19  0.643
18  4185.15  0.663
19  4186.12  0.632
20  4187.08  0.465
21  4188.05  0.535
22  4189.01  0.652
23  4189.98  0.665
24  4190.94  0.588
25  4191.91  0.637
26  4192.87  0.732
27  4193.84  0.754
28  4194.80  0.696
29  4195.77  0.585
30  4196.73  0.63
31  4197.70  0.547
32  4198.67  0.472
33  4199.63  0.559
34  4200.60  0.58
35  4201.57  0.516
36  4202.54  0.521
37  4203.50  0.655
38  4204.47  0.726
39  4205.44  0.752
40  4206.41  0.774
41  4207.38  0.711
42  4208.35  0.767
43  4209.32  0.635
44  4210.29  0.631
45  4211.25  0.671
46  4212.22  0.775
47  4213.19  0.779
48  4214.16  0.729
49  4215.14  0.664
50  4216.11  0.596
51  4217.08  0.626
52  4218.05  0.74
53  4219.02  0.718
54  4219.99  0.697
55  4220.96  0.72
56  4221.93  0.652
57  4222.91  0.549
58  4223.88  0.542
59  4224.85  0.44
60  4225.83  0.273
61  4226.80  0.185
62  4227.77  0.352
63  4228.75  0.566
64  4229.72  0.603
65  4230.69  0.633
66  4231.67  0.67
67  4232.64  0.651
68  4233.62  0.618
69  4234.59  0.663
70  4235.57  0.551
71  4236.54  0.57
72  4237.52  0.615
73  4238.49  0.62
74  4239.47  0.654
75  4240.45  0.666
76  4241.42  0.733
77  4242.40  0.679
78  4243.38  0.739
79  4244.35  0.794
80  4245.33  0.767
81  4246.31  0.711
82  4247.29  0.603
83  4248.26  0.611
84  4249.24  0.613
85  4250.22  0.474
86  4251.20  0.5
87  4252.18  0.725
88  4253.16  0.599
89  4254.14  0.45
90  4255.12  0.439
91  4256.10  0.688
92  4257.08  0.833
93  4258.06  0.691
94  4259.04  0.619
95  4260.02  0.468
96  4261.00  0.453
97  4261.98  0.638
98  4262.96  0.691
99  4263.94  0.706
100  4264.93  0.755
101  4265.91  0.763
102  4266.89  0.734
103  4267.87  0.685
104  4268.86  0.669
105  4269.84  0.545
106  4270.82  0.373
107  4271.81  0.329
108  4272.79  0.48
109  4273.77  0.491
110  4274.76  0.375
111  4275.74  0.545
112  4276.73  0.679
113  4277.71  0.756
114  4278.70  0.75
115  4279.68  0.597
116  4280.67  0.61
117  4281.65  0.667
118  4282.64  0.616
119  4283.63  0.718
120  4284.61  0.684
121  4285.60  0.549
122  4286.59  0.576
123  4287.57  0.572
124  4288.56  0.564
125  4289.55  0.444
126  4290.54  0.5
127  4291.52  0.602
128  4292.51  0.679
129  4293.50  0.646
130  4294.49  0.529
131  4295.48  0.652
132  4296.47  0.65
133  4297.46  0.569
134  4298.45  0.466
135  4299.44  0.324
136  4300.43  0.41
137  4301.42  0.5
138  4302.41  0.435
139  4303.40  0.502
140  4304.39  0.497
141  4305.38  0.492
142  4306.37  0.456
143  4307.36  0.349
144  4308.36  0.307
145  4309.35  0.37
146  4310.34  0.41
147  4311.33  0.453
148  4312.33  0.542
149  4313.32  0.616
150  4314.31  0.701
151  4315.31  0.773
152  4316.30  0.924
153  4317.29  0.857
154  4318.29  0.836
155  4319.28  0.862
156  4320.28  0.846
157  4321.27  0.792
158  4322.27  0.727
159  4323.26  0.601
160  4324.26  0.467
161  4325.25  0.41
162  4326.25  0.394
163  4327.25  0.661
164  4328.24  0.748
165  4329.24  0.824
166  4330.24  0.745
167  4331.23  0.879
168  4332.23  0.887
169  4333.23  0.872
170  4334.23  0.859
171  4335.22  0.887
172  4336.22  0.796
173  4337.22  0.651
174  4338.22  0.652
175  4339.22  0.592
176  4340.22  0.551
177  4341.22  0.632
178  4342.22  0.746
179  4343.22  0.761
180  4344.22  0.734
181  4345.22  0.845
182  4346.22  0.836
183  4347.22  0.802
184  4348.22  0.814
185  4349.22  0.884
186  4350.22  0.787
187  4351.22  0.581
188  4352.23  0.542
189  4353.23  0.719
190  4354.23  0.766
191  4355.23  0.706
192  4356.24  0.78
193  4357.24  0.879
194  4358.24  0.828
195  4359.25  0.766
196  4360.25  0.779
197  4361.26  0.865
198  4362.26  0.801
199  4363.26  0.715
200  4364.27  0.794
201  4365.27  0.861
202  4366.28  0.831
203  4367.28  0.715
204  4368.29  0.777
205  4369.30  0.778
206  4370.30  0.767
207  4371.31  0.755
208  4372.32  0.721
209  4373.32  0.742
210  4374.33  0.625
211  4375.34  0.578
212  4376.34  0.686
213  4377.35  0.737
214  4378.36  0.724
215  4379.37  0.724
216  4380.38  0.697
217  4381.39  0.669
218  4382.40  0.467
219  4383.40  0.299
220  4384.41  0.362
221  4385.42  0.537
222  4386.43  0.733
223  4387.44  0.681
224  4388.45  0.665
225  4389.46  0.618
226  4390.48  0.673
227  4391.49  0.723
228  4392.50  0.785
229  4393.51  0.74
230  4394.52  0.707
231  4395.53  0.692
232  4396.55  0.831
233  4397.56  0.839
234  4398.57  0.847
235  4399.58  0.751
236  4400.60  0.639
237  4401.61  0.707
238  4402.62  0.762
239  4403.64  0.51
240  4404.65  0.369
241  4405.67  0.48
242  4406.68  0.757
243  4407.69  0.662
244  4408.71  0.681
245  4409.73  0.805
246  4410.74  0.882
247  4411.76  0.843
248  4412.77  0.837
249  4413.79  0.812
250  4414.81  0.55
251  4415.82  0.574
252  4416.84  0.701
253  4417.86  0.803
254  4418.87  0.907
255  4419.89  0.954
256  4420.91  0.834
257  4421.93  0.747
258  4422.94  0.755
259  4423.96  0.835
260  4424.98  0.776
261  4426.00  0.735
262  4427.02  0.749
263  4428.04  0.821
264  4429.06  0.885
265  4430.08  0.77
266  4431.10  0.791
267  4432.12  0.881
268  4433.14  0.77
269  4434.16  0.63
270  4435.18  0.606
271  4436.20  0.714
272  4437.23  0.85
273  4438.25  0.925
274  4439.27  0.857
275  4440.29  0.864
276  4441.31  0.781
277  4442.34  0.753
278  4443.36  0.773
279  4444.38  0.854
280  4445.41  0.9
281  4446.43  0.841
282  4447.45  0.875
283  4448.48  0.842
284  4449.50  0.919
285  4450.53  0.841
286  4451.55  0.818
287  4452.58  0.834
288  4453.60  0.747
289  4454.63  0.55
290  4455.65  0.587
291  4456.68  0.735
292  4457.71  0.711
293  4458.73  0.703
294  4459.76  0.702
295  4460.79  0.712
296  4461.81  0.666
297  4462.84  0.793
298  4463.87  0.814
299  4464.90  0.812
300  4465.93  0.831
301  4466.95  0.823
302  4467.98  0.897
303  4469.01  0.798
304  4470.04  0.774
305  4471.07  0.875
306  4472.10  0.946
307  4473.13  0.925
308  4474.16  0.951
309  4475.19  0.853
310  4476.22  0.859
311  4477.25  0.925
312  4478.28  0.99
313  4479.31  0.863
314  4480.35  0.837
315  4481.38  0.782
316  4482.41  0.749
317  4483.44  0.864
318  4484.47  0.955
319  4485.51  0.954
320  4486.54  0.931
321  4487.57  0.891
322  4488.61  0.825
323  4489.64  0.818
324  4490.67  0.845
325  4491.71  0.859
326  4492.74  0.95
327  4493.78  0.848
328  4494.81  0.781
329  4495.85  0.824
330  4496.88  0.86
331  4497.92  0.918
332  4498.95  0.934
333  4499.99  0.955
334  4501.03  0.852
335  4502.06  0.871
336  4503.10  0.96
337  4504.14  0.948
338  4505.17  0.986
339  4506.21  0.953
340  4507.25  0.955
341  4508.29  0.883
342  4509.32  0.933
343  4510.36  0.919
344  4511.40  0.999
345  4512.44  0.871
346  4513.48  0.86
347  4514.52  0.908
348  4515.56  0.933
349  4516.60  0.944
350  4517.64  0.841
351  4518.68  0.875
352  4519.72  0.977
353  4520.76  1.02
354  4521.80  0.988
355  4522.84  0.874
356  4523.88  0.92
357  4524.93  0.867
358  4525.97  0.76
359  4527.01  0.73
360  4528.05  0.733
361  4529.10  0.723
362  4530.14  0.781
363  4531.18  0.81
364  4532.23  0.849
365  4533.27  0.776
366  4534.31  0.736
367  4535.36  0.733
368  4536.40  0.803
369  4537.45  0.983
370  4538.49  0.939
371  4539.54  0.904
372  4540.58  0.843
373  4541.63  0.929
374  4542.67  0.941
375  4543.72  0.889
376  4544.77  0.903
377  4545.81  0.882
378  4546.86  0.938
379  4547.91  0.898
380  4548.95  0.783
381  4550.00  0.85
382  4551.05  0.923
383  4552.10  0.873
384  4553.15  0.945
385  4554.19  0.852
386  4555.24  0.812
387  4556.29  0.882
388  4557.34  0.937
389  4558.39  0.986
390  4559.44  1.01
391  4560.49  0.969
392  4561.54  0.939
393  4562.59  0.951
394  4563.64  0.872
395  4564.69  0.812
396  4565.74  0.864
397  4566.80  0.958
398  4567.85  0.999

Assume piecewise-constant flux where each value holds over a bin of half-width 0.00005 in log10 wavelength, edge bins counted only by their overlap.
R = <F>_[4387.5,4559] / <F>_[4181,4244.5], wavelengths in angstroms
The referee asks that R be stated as 1.32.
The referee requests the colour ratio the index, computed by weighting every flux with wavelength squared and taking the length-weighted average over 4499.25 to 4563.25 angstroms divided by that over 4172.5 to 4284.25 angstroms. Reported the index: 1.6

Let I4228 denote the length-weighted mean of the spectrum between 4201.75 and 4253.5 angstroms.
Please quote 0.632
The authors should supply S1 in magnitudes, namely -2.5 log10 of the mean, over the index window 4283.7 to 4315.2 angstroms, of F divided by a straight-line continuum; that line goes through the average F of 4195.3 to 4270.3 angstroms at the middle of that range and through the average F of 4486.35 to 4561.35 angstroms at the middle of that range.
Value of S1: 0.29 mag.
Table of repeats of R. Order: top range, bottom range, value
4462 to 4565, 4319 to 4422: 1.22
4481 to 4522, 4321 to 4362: 1.23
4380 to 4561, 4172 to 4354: 1.29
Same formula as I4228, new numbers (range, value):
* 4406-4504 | 0.816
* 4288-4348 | 0.636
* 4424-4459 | 0.786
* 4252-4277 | 0.591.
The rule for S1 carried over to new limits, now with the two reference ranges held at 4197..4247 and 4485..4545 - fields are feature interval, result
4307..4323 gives 0.10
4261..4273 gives 0.10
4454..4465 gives 0.18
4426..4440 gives 0.03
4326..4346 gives -0.02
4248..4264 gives 0.11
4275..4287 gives 0.06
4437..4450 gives -0.04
